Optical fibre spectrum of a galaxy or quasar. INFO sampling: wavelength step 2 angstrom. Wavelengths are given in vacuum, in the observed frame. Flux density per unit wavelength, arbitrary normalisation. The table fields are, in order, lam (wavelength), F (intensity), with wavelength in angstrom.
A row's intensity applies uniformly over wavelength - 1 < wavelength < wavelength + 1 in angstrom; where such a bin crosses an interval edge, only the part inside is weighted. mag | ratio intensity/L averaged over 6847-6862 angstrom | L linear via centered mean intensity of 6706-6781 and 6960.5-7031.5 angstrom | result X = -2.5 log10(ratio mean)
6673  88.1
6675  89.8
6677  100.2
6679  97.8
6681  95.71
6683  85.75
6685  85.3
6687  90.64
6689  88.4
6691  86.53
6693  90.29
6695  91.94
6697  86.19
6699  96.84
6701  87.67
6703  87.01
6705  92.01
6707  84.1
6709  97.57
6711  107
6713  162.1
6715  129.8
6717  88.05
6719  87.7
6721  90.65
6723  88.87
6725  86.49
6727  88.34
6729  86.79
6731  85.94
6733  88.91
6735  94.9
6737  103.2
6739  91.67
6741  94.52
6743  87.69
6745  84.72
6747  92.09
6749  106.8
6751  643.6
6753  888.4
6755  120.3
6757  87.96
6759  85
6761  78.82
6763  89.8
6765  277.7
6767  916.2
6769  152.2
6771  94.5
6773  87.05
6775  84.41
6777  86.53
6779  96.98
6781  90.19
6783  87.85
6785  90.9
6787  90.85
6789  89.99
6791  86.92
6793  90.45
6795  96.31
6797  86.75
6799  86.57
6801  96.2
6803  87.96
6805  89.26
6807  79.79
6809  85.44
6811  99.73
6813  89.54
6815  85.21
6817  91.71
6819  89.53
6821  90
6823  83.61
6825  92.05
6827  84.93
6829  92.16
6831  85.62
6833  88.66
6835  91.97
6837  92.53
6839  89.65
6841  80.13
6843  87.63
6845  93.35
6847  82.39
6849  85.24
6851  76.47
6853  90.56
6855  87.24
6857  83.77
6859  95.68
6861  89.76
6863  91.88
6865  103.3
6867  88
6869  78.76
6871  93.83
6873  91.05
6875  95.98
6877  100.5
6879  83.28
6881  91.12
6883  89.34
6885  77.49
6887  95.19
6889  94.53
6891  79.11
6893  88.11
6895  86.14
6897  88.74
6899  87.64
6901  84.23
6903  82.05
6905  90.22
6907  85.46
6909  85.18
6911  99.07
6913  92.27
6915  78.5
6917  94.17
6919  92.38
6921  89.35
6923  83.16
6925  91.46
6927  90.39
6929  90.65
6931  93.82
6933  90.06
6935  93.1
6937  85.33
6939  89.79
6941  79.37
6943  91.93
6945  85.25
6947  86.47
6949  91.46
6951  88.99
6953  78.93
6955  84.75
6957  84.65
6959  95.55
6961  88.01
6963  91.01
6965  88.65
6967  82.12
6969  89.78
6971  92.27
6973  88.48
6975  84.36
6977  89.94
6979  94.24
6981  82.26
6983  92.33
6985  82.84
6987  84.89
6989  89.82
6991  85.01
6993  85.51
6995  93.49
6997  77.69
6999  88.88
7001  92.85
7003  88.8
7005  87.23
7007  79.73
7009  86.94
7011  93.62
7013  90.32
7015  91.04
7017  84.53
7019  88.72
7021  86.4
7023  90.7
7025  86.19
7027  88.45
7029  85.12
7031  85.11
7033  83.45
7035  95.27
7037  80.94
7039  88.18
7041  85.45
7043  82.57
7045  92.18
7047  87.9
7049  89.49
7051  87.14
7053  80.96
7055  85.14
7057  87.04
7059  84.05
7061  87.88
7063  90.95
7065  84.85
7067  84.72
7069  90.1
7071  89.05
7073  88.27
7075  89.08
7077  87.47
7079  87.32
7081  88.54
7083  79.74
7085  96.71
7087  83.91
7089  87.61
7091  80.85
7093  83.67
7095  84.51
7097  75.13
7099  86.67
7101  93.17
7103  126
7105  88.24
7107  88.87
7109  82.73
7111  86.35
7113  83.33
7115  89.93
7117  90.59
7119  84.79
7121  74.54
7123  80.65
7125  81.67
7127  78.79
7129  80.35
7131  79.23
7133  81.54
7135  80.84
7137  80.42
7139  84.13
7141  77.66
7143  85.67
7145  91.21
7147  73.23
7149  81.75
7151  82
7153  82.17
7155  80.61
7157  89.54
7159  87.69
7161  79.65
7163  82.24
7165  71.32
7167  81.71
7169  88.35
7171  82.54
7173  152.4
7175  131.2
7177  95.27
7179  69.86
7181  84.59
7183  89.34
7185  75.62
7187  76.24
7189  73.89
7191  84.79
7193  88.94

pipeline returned 0.420 mag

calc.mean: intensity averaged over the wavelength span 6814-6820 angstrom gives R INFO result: 88.8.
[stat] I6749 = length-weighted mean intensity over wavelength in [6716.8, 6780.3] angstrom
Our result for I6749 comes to 167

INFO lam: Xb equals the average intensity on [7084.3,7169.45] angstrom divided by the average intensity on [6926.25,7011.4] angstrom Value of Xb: 1.0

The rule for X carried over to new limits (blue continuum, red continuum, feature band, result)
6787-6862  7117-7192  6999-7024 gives -0.024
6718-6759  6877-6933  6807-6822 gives 0.375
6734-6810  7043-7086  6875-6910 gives 0.401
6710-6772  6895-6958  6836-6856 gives 0.401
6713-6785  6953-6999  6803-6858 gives 0.460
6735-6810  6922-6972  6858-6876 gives 0.280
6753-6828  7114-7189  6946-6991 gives 0.220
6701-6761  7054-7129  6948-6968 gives 0.216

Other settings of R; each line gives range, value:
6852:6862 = 89.4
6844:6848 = 87.9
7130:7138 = 80.5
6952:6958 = 82.8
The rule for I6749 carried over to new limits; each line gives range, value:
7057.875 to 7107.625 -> 88.3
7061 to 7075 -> 88.1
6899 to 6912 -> 87.7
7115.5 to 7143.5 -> 81.6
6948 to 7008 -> 87.5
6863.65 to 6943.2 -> 89.1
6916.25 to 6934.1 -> 90.6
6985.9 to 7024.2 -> 87.7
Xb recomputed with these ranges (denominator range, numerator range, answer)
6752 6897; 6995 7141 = 0.75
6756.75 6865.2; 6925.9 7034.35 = 0.81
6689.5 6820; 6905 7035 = 0.68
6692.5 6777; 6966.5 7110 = 0.58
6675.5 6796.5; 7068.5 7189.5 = 0.65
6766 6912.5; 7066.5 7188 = 0.85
